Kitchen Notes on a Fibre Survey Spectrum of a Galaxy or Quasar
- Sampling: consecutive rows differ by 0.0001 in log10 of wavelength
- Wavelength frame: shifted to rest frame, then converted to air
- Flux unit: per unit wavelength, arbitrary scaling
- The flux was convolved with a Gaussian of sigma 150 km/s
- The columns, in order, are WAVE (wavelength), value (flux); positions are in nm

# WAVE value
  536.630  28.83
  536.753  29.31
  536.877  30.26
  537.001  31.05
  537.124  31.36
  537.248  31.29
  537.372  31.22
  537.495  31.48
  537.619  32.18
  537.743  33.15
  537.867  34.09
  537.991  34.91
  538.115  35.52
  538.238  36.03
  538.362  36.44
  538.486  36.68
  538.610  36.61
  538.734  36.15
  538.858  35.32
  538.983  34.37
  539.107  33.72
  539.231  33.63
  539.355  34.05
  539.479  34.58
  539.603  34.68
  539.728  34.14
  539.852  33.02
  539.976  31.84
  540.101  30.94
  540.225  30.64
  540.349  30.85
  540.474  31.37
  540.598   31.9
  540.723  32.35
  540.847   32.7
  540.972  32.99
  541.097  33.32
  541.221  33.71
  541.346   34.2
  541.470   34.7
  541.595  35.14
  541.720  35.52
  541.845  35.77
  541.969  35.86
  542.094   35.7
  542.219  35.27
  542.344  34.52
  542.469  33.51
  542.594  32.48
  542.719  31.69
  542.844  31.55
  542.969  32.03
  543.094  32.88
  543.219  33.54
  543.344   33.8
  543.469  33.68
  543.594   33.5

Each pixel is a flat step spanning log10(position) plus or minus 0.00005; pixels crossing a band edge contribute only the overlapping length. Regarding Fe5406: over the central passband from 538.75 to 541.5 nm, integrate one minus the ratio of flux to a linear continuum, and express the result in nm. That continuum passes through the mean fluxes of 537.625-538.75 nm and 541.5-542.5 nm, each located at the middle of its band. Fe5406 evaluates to 0.16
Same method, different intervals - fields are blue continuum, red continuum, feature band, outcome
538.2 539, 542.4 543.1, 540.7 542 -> -0.026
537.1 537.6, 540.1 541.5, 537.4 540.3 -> -0.197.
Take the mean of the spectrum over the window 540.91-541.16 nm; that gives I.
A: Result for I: 33.2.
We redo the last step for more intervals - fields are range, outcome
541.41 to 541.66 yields 34.8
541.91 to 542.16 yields 35.7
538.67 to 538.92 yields 35.8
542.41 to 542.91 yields 32.3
